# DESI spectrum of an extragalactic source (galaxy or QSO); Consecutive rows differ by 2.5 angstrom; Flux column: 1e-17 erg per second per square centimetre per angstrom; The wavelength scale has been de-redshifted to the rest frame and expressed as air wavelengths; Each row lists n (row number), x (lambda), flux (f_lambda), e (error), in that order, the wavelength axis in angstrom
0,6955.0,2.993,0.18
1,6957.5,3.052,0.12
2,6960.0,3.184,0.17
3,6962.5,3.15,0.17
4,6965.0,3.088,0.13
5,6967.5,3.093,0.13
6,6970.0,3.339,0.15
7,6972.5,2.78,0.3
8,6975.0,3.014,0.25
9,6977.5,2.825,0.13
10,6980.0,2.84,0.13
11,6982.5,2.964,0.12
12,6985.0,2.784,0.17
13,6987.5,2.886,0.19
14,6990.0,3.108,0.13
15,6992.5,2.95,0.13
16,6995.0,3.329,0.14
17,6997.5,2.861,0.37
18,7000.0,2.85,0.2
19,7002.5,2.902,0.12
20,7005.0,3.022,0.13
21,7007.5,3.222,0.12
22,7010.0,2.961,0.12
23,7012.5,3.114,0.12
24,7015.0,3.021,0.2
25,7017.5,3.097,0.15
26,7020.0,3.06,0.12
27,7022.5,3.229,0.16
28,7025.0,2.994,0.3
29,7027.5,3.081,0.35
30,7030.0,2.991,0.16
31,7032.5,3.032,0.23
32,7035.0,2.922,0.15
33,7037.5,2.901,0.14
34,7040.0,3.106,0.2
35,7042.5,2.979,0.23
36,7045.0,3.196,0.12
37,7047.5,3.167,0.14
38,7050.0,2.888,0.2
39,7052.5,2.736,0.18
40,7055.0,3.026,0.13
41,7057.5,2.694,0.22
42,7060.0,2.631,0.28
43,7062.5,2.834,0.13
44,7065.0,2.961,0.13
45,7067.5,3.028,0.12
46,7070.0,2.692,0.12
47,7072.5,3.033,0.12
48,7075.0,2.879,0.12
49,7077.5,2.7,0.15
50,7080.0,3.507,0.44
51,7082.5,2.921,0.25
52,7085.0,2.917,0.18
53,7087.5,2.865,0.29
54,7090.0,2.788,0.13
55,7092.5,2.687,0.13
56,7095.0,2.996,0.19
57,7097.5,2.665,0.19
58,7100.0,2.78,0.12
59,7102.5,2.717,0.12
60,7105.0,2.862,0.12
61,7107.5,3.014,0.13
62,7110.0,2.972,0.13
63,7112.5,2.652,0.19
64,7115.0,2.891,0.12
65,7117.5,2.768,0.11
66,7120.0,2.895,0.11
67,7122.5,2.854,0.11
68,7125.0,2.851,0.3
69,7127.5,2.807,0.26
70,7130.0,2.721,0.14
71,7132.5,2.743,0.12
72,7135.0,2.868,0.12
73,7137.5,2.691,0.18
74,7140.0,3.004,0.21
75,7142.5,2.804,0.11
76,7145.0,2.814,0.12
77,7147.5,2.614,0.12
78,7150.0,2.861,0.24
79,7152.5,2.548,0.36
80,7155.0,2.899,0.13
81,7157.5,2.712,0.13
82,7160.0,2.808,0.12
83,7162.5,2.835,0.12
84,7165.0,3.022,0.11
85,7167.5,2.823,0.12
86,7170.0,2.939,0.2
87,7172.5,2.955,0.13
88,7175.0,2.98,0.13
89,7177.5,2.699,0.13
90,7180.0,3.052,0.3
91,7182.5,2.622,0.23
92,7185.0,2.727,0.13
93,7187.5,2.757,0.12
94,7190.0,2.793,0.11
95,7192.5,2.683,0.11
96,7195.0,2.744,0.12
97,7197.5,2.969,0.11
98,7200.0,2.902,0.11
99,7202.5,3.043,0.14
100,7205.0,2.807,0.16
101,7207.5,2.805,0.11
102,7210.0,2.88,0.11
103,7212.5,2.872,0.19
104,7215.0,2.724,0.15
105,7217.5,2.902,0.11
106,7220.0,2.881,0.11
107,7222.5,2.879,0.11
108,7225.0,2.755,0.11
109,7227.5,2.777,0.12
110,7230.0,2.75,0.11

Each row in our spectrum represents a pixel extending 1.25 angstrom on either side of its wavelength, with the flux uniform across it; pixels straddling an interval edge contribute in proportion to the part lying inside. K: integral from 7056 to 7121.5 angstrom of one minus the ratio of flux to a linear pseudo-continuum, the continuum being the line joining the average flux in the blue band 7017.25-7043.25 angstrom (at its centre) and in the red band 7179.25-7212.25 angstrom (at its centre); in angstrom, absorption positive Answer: 2.23 angstrom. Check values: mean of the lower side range 3.03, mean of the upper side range 2.83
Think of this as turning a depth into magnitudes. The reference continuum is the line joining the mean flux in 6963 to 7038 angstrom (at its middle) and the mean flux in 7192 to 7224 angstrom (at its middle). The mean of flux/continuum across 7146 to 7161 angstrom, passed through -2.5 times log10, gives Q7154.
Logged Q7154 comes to 0.06 mag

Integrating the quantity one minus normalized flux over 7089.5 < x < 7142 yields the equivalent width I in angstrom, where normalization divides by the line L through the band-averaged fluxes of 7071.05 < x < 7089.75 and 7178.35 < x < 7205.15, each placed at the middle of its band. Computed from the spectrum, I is 1.8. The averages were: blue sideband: 2.96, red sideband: 2.83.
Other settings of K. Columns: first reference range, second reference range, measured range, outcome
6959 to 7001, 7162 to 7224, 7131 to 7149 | 0.6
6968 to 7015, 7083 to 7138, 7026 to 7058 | -0.7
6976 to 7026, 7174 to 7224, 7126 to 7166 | 1.2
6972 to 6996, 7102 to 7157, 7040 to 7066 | -0.3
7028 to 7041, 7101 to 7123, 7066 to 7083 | -0.3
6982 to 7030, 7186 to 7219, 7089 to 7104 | 0.8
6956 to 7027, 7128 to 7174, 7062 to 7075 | 0.1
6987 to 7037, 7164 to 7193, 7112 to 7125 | 0.4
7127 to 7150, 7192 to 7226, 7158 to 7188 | -0.3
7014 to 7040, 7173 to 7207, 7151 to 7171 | 0.3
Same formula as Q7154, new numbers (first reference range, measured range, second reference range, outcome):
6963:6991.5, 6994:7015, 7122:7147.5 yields -0.03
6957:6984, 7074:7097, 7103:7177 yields -0.01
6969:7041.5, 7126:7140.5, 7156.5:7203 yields 0.03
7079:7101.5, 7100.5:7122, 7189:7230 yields 0.01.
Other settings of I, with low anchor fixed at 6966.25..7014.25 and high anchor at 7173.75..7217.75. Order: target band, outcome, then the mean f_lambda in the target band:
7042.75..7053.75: -0.2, 3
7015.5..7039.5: -0.6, 3.04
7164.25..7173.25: -0.2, 2.93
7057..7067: 0.4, 2.81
